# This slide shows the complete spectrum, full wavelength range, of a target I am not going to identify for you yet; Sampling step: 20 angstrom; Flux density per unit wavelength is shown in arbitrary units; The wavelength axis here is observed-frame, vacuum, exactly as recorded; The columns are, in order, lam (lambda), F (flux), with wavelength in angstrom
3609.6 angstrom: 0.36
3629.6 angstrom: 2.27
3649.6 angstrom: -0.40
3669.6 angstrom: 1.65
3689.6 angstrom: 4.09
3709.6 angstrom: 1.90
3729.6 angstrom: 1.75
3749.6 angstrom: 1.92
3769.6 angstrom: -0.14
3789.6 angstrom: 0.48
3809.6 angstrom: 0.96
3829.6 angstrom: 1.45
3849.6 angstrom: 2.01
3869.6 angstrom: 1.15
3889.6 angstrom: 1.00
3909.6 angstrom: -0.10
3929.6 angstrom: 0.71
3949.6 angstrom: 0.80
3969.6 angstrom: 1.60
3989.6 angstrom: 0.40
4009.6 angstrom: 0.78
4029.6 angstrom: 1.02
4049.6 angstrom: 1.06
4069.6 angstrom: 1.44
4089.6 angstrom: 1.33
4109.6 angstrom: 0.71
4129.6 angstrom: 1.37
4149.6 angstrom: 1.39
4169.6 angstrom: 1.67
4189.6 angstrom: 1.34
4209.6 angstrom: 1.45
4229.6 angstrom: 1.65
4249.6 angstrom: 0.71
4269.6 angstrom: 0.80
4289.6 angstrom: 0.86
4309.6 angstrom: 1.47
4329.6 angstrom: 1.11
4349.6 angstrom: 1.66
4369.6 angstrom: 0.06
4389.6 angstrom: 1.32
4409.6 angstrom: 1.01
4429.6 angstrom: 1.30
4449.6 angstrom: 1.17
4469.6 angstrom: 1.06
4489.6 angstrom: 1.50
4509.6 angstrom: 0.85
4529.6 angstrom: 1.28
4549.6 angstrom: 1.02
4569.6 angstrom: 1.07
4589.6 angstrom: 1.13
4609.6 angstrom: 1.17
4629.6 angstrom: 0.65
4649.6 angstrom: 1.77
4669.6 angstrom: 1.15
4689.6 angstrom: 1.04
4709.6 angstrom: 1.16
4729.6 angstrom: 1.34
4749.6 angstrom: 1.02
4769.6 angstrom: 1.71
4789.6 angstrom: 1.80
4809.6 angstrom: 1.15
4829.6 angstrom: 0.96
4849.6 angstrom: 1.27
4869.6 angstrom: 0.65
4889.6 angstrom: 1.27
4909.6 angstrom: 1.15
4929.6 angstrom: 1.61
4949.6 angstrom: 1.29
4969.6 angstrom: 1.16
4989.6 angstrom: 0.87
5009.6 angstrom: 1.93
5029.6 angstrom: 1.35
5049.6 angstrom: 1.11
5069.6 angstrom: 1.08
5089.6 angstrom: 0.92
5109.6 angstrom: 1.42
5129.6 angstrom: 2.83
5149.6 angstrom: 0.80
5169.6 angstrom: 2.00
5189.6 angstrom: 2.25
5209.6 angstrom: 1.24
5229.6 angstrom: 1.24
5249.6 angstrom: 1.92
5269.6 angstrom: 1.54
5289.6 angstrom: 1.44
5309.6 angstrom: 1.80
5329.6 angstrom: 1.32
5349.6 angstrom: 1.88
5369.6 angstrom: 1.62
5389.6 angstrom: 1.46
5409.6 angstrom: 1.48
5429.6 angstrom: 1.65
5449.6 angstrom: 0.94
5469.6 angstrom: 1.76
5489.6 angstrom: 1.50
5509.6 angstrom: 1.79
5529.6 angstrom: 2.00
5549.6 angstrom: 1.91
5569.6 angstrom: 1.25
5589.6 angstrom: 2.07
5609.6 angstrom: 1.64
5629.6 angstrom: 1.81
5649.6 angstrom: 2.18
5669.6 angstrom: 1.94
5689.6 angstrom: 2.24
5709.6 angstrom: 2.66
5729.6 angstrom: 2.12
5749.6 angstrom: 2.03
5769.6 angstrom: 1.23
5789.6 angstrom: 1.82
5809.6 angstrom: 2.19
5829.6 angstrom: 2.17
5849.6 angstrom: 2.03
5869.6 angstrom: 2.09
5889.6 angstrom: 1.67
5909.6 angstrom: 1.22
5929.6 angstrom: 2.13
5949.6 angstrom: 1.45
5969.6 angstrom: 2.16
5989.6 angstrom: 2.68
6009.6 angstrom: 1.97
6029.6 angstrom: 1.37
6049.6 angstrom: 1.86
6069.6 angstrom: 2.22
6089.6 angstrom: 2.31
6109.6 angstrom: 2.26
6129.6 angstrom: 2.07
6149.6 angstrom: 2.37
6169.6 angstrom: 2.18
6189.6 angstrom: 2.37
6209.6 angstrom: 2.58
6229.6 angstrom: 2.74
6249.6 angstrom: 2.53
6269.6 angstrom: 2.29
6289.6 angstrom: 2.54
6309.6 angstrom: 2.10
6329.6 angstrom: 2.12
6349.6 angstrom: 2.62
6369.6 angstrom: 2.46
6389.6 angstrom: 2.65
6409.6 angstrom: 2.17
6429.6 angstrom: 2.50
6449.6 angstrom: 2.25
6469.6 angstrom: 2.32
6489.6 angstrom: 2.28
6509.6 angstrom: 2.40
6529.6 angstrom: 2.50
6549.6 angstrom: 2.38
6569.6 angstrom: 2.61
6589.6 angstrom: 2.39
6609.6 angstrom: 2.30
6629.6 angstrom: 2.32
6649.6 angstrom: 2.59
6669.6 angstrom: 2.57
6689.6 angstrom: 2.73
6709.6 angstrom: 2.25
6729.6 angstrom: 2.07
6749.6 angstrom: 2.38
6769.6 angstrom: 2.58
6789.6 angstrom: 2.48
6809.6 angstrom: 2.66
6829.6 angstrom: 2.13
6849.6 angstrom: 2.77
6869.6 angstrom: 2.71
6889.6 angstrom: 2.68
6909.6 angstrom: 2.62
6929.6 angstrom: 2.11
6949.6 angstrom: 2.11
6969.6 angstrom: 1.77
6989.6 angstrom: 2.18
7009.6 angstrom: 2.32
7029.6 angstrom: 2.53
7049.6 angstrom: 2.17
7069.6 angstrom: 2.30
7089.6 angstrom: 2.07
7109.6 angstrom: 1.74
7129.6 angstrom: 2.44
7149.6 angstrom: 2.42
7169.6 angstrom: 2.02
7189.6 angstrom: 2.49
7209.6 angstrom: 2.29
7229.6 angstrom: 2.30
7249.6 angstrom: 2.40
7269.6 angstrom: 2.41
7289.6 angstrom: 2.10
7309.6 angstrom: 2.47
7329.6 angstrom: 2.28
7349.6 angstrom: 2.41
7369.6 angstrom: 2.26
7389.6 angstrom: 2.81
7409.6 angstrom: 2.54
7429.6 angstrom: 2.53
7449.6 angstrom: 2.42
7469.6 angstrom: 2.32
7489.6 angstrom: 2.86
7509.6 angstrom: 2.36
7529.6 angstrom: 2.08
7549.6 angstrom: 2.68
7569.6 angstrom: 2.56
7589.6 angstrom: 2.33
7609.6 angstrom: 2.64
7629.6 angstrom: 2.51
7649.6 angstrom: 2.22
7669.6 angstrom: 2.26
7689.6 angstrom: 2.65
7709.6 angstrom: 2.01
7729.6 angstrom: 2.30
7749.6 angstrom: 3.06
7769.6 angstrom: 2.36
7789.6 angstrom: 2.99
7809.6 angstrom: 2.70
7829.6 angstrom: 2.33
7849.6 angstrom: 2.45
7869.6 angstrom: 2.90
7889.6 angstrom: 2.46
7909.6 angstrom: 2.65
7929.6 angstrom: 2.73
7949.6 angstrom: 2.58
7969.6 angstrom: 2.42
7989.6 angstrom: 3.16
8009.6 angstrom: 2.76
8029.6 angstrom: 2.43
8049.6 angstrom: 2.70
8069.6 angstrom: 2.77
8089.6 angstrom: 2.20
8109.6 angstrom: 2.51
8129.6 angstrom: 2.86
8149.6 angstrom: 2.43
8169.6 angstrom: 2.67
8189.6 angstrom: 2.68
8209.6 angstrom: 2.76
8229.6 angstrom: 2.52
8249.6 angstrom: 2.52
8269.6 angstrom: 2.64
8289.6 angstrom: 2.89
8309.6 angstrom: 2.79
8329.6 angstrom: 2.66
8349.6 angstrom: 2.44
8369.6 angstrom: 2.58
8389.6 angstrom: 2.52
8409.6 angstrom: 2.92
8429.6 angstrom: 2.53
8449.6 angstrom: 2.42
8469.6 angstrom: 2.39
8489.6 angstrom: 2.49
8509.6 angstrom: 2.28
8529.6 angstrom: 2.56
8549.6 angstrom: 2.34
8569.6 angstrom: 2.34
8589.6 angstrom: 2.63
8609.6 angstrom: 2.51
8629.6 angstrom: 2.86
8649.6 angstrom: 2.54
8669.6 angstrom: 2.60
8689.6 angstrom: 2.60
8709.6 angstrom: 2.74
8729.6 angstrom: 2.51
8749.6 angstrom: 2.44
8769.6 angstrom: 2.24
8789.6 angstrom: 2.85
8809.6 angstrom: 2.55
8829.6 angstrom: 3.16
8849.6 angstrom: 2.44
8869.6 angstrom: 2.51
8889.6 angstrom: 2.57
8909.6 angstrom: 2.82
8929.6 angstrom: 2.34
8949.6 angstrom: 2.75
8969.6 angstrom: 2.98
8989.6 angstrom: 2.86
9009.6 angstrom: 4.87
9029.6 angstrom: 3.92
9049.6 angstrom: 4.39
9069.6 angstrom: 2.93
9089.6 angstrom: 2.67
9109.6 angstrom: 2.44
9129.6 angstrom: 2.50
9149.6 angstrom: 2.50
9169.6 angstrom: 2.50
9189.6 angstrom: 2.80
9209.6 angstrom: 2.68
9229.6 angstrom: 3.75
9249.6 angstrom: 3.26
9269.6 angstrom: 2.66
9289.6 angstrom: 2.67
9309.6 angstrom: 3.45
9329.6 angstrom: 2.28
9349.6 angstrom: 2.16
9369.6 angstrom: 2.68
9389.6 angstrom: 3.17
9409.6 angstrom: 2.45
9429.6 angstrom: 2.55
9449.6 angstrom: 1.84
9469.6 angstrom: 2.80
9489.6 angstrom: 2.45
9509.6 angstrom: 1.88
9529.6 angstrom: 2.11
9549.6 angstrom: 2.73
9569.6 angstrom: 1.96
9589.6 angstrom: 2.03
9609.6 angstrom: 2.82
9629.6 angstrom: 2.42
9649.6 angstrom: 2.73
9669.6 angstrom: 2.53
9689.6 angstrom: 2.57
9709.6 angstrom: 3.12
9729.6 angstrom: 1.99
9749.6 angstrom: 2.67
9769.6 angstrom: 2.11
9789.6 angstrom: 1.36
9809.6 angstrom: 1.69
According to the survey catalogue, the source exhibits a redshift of 0.37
